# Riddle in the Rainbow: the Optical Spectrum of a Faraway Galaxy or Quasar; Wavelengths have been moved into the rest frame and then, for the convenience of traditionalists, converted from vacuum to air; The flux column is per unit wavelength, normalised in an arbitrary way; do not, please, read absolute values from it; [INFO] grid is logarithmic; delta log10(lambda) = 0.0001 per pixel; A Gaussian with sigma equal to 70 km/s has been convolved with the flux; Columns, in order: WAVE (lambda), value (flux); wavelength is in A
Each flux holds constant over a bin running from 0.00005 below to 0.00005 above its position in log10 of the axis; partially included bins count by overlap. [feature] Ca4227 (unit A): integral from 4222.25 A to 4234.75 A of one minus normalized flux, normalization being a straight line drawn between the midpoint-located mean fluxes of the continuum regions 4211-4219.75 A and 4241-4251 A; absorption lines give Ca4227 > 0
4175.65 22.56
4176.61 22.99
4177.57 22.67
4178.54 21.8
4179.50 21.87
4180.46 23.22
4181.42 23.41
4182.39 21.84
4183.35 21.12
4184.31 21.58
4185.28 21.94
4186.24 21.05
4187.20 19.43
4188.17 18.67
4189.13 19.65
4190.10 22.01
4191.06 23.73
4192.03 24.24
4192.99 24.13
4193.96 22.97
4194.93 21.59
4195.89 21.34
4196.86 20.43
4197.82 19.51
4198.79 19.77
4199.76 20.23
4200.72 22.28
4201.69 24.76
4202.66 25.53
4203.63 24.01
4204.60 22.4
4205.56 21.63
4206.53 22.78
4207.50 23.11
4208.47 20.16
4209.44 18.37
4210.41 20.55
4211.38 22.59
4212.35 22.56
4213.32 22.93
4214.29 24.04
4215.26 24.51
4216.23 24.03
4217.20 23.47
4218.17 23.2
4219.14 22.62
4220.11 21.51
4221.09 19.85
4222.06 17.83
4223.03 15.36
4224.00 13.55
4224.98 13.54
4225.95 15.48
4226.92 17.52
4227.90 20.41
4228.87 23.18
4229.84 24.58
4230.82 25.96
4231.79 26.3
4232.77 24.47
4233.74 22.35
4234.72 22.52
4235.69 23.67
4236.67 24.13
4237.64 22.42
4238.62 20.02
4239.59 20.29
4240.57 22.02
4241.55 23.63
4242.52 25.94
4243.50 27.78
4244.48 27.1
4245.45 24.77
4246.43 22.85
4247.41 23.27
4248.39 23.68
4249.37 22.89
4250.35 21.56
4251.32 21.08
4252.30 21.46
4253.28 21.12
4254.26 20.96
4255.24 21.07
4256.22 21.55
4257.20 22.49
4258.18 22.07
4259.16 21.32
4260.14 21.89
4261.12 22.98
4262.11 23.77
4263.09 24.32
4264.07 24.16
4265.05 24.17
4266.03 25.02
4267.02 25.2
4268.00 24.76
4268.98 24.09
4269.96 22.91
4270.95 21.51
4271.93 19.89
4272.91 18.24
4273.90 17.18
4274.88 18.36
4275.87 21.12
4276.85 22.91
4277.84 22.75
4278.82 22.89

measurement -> 1.8 A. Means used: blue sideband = 23.3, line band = 20.3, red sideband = 24.3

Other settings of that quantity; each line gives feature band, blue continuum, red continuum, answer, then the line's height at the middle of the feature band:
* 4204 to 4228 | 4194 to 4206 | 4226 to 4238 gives 1.97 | 22.4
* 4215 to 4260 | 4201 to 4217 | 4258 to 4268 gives 2.37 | 23.2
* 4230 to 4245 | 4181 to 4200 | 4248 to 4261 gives -1.53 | 21.7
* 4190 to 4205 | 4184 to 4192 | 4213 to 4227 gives -1.17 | 20.8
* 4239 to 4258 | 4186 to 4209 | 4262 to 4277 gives -0.60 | 22.2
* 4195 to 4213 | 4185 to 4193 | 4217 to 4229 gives -1.31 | 20.3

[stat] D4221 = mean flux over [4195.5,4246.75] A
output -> 22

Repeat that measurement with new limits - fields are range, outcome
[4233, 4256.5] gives 22.9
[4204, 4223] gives 21.9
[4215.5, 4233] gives 20.7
